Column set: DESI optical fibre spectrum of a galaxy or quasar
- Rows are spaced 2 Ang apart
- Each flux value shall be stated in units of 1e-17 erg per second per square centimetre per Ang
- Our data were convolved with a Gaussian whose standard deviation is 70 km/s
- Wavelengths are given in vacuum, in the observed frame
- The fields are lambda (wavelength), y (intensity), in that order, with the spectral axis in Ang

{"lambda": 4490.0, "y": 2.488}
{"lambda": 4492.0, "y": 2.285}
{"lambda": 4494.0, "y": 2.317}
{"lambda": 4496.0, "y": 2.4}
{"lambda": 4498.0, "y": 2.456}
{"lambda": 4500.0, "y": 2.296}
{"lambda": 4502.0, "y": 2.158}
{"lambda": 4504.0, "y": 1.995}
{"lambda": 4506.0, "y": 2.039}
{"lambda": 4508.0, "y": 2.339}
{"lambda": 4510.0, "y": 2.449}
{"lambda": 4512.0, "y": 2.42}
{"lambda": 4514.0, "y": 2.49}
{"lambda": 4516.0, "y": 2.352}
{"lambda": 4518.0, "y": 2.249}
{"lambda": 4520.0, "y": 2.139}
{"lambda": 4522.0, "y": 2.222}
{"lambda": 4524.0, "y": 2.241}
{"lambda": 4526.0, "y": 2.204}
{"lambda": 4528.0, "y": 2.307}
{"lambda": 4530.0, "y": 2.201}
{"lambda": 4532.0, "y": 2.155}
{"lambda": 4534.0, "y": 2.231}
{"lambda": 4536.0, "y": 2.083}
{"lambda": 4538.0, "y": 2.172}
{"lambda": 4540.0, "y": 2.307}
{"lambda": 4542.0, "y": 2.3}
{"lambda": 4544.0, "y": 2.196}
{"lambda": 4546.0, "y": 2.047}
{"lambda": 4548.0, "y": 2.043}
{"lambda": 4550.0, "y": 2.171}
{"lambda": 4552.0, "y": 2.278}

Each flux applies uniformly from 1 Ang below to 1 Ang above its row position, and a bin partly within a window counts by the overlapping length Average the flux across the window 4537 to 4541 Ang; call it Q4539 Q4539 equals 2.24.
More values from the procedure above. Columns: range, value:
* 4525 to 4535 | 2.22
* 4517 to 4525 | 2.21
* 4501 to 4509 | 2.13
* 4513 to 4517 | 2.42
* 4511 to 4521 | 2.33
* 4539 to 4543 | 2.3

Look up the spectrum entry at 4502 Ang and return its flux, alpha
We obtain 2.158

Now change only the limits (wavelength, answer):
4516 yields 2.352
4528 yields 2.307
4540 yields 2.307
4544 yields 2.196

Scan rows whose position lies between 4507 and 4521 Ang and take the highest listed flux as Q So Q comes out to 2.49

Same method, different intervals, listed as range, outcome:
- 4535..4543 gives 2.307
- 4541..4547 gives 2.3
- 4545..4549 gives 2.047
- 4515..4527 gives 2.352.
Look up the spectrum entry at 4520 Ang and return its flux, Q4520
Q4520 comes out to 2.139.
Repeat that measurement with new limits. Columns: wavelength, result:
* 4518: 2.249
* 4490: 2.488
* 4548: 2.043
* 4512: 2.42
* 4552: 2.278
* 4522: 2.222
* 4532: 2.155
